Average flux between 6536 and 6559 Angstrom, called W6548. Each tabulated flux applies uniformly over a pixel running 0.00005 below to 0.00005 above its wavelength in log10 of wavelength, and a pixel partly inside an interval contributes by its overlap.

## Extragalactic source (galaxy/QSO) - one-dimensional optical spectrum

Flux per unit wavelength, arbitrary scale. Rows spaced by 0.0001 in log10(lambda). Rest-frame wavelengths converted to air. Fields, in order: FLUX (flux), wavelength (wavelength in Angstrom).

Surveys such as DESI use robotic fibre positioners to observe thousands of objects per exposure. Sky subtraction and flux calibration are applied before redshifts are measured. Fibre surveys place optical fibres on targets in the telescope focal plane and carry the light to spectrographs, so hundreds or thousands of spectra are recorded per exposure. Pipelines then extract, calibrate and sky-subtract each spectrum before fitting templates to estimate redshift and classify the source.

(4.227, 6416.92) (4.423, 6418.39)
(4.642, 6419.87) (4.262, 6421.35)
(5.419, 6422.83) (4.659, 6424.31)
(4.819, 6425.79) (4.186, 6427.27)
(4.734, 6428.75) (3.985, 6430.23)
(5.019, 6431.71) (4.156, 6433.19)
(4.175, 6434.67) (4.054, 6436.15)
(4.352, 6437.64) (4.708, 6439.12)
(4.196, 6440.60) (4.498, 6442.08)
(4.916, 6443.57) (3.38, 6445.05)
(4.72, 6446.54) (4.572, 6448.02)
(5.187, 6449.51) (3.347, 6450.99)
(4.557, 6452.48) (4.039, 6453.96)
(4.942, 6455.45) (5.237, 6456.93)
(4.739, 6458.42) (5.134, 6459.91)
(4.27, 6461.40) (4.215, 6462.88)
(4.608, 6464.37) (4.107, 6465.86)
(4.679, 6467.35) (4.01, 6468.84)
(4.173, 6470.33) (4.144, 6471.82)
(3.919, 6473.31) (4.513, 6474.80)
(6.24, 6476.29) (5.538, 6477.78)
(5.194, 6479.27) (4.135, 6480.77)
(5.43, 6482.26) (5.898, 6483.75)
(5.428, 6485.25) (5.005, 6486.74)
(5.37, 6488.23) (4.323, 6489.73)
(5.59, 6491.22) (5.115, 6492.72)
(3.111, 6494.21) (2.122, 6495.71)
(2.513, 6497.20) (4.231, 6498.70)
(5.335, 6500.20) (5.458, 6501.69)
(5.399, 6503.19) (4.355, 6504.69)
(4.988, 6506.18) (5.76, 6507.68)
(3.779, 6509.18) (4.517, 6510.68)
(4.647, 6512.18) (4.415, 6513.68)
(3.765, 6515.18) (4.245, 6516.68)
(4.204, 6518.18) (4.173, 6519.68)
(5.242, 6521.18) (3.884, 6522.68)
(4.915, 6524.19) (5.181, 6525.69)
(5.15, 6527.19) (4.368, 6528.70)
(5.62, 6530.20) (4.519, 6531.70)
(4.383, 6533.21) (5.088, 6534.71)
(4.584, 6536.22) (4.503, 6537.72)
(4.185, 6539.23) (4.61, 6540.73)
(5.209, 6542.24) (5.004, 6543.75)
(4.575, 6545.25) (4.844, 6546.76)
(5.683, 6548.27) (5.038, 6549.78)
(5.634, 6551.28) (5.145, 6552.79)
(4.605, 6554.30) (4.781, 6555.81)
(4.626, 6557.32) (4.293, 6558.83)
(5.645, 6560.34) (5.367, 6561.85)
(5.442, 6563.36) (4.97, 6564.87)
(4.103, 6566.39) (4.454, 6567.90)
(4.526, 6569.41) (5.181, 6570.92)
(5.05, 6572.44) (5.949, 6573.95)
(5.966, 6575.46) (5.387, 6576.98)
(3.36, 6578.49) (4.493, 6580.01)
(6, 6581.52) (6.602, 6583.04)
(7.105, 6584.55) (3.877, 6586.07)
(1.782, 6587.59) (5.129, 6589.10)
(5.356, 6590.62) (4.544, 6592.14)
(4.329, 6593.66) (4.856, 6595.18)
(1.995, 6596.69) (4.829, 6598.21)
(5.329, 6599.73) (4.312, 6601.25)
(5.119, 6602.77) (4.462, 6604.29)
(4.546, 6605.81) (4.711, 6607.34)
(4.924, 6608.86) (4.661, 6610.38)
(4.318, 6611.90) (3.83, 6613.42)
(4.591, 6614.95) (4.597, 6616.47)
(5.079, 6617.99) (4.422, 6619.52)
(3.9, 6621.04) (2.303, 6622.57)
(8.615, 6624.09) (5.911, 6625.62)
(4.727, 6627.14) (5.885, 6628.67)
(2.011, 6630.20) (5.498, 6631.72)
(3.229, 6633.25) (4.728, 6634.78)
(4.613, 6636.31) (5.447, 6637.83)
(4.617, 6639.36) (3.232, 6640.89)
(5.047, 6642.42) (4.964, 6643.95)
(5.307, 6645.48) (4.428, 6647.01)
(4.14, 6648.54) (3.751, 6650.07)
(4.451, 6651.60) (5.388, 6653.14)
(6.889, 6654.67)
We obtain 4.85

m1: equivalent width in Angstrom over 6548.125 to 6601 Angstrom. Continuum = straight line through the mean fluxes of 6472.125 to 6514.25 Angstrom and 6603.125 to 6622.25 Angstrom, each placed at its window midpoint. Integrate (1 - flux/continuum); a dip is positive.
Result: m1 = -3.9 Angstrom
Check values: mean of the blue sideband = 4.72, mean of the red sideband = 4.46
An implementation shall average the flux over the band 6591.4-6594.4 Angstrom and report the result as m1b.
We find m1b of 4.43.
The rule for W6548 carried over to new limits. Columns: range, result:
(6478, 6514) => 4.69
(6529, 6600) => 4.86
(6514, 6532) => 4.6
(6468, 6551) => 4.69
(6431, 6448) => 4.39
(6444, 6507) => 4.61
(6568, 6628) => 4.78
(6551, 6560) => 4.84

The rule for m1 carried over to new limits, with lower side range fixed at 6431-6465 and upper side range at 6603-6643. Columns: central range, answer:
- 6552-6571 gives -1.2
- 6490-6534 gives 0.1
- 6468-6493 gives -2.4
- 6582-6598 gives 0.0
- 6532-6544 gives -0.3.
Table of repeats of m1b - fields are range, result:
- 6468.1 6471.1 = 4.09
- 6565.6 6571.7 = 4.56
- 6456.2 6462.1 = 4.84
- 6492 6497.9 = 3.22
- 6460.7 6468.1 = 4.38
